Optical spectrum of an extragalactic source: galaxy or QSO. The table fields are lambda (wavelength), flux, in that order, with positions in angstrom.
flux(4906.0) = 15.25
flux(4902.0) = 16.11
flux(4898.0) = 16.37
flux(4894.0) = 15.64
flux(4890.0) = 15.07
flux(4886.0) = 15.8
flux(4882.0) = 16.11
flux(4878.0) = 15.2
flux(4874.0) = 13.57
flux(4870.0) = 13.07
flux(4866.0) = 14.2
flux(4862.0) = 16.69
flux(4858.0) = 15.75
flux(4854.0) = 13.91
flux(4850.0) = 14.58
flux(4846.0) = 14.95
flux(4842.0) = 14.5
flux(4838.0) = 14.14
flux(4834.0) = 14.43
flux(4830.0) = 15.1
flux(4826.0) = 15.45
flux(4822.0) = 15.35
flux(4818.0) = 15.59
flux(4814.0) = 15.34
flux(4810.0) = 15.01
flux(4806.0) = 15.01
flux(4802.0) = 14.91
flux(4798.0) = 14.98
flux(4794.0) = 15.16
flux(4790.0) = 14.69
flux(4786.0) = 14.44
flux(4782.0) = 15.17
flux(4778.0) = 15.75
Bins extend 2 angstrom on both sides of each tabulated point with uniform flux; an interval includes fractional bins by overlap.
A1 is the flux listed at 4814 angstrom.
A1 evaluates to 15.34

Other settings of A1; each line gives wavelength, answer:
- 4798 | 14.98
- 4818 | 15.59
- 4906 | 15.25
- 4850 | 14.58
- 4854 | 13.91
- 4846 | 14.95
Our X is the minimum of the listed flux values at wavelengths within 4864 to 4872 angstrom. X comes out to 13.07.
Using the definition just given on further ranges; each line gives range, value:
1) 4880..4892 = 15.07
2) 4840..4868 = 13.91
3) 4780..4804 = 14.44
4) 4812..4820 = 15.34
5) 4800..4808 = 14.91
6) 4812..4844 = 14.14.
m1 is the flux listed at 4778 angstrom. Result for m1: 15.75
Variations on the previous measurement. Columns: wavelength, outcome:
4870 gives 13.07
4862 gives 16.69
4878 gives 15.2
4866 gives 14.2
